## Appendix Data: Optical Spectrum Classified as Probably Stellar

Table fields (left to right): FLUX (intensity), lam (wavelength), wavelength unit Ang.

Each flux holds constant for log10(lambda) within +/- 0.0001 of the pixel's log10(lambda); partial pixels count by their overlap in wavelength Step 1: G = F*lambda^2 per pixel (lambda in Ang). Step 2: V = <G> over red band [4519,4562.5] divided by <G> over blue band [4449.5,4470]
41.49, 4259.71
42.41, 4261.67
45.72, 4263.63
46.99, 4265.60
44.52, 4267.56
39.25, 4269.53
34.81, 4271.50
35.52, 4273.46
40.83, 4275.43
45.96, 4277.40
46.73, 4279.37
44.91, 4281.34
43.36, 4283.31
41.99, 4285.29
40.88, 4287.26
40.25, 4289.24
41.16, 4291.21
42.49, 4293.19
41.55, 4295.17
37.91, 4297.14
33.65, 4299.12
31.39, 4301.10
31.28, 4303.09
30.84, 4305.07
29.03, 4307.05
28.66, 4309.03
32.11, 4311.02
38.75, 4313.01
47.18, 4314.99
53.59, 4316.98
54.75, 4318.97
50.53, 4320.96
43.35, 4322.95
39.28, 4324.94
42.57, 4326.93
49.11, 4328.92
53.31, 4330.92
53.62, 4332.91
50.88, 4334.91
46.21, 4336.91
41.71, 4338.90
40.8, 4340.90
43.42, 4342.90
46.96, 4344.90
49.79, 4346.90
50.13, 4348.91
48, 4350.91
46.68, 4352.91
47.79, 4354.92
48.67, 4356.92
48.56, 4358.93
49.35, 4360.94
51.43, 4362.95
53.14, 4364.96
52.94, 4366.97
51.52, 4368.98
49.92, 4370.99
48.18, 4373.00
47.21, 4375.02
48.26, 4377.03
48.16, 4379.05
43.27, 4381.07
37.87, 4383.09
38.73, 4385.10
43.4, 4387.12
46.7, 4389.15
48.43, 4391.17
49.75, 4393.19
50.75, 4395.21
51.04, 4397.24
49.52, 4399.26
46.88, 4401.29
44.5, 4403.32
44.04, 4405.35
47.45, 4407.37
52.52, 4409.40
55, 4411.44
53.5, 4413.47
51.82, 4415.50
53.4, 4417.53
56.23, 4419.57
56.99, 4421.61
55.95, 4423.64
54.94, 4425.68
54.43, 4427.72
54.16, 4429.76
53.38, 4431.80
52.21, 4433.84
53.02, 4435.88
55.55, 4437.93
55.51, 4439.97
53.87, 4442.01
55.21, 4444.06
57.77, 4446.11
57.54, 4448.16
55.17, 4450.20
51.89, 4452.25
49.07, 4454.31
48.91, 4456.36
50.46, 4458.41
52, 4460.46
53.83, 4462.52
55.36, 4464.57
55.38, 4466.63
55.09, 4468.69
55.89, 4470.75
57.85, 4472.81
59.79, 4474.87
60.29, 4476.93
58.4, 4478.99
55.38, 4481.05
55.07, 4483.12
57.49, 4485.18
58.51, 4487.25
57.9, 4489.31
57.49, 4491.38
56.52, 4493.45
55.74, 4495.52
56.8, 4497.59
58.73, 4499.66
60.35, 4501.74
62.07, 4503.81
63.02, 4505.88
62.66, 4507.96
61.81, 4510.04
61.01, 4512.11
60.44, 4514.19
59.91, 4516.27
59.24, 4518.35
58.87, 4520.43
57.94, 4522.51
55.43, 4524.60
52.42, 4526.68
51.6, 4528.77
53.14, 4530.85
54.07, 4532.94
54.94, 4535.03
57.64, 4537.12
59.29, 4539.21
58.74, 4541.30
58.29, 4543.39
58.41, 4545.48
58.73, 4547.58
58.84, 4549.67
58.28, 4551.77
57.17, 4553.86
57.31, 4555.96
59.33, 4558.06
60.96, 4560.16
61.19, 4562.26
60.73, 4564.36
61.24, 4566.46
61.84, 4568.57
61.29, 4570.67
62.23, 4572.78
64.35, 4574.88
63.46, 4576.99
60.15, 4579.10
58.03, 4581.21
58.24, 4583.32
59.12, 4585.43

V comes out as 1.1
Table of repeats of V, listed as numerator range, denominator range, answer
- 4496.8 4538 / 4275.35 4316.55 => 1.66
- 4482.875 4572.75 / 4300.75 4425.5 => 1.34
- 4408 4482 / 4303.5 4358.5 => 1.29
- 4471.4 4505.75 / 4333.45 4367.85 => 1.29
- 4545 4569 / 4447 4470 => 1.17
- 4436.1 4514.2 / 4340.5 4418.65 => 1.23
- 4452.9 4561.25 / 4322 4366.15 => 1.30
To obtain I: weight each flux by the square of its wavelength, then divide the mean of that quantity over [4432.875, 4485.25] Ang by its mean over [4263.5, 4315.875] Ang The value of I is 1.5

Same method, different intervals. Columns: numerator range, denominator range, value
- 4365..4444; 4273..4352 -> 1.23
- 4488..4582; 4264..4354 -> 1.53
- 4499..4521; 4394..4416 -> 1.28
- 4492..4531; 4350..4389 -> 1.31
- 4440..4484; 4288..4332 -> 1.45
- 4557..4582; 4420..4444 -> 1.19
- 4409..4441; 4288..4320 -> 1.49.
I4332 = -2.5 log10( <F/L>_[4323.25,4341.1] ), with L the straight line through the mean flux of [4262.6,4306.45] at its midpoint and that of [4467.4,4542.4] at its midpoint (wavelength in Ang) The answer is -0.06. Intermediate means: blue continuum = 40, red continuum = 57.8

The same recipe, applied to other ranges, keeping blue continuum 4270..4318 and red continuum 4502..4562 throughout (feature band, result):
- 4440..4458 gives -0.044 mag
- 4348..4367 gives -0.125 mag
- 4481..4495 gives -0.043 mag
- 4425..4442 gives -0.079 mag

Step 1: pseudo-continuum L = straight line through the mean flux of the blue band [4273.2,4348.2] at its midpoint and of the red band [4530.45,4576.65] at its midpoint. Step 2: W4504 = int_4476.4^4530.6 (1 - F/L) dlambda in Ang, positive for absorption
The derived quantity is -2.4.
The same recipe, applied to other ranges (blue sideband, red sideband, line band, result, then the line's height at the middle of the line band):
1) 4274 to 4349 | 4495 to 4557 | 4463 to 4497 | -1.4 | 54.8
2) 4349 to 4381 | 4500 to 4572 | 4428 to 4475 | -0.2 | 54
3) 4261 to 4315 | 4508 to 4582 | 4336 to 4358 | -1.4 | 43.7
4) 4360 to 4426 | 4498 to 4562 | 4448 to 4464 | 0.4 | 53.5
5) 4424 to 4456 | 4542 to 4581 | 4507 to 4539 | 0.4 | 58.3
